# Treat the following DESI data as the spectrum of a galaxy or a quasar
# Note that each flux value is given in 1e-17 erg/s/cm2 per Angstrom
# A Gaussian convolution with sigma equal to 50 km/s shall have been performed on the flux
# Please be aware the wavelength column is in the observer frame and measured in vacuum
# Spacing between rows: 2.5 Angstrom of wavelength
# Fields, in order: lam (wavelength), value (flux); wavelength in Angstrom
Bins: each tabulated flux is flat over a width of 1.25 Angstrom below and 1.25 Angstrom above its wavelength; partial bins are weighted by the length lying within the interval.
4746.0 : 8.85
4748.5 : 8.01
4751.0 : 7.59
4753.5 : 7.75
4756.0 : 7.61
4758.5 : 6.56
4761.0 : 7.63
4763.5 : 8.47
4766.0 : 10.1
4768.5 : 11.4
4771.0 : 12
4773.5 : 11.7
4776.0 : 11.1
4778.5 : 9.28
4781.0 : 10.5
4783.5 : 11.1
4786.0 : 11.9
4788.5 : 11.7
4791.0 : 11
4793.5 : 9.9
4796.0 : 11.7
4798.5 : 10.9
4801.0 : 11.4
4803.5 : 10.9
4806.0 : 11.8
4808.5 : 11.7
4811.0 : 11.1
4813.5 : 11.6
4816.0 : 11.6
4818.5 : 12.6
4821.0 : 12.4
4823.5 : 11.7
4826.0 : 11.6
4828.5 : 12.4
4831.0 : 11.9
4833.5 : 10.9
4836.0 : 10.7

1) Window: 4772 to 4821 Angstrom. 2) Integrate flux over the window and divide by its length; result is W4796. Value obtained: 11.3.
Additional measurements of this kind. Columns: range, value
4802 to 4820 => 11.6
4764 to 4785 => 10.8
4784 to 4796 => 11.2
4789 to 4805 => 11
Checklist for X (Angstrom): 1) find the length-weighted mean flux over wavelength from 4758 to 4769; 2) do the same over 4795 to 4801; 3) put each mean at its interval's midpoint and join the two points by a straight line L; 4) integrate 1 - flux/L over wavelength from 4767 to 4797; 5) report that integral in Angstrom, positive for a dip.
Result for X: -2.9 Angstrom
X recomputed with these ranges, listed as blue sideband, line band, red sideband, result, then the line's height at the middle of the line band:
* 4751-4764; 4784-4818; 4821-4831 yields -3.38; 10.4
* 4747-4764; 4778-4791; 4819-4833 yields -2.16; 9.42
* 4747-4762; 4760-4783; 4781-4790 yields -1.54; 9.66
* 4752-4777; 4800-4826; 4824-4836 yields -1.54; 11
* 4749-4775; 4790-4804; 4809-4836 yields -0.48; 10.6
